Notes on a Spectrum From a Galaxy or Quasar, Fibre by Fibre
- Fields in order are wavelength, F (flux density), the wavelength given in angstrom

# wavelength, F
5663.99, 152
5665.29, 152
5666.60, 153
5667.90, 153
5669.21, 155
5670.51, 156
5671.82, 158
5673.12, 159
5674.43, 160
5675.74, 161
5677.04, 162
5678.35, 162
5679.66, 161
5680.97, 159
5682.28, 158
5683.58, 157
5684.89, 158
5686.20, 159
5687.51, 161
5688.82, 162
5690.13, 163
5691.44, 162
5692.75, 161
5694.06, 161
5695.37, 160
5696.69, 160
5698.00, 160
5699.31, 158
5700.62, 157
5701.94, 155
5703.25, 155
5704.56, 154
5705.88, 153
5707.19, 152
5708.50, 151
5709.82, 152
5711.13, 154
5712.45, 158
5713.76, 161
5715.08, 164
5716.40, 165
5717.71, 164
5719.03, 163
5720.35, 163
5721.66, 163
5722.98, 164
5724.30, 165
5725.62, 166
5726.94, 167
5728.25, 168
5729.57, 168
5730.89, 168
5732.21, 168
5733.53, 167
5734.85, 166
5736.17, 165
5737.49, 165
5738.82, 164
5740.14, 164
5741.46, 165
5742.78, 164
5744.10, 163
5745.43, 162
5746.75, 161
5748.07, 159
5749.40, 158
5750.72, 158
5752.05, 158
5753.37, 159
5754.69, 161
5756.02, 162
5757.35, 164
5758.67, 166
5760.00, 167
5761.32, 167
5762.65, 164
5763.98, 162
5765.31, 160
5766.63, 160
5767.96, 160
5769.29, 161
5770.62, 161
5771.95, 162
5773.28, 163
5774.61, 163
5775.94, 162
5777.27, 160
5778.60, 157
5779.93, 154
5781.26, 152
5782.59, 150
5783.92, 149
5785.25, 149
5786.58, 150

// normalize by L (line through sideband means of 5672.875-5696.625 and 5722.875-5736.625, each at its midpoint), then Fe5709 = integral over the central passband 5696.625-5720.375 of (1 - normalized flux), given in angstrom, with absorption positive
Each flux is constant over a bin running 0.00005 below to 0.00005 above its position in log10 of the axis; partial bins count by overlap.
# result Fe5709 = 0.9 angstrom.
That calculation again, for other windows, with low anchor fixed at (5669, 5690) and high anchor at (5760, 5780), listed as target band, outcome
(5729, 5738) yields -0.3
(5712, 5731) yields -0.5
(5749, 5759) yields 0.0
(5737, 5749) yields -0.1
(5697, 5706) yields 0.2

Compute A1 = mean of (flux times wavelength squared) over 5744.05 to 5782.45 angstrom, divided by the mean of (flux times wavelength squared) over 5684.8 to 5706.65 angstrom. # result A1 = 1.04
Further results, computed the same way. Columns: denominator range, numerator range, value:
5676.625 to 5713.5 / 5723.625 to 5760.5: 1.05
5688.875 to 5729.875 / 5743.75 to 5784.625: 1.02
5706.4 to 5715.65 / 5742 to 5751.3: 1.04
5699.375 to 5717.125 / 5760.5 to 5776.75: 1.06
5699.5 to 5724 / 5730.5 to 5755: 1.04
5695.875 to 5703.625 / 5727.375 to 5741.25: 1.07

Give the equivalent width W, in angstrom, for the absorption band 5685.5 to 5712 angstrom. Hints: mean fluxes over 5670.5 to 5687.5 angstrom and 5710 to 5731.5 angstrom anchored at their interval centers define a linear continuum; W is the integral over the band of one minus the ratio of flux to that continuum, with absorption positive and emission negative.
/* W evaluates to 0.6 angstrom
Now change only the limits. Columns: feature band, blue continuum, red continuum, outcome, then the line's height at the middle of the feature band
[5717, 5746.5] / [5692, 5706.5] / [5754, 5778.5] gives -0.9 angstrom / 160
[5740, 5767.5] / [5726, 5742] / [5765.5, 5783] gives 0.1 angstrom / 163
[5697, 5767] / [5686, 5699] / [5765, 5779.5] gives -0.4 angstrom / 161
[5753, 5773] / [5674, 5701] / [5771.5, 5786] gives -0.7 angstrom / 157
